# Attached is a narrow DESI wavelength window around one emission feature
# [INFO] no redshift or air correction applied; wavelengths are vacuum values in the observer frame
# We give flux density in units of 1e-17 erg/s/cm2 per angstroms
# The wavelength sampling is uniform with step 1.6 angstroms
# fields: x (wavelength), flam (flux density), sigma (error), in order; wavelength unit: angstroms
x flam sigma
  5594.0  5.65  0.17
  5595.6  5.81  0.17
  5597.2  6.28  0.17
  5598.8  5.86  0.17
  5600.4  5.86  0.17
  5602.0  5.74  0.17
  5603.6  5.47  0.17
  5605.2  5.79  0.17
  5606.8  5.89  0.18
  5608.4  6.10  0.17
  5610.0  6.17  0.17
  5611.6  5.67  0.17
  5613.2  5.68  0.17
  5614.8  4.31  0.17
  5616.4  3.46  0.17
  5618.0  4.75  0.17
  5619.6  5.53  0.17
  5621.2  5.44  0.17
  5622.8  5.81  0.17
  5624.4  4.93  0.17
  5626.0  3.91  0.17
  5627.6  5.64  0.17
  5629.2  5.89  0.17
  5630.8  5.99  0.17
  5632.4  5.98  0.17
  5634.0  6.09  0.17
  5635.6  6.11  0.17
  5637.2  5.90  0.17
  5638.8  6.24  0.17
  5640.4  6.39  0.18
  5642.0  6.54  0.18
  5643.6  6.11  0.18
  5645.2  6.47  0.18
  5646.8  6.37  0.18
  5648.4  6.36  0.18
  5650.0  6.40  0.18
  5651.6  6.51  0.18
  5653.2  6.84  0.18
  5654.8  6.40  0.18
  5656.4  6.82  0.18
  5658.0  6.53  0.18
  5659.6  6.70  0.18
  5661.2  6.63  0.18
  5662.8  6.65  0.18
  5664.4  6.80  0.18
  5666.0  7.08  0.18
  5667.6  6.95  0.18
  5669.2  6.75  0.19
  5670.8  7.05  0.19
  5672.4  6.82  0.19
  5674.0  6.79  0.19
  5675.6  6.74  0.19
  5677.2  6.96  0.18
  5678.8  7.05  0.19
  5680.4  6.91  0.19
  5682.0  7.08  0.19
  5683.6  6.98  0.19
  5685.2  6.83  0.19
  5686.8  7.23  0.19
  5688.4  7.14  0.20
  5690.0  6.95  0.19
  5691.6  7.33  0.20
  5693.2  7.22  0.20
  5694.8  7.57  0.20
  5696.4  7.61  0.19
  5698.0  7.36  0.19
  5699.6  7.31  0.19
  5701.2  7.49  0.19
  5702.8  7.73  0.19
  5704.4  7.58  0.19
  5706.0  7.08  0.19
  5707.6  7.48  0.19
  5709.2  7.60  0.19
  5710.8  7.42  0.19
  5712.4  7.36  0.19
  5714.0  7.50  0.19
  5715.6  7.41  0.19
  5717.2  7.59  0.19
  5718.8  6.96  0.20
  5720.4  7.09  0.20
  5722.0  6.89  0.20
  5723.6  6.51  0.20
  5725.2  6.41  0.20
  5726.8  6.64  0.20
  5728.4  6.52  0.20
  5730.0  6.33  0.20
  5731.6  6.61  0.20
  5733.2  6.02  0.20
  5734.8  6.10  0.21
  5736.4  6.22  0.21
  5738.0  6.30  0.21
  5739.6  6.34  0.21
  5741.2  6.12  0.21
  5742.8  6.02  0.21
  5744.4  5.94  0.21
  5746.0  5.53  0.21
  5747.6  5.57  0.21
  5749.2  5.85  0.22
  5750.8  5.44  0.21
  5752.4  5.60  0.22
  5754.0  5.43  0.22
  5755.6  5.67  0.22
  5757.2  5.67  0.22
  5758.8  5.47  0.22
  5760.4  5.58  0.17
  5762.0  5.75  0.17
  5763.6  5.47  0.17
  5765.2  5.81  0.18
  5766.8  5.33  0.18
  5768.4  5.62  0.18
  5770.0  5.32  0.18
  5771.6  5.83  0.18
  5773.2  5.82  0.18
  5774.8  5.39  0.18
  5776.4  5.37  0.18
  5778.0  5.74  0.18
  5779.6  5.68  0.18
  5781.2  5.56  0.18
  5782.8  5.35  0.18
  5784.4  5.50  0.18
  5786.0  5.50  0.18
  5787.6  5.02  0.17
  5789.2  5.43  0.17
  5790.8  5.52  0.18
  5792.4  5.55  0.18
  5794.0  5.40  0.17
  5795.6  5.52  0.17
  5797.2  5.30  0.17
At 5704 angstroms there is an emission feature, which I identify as C IV 1549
